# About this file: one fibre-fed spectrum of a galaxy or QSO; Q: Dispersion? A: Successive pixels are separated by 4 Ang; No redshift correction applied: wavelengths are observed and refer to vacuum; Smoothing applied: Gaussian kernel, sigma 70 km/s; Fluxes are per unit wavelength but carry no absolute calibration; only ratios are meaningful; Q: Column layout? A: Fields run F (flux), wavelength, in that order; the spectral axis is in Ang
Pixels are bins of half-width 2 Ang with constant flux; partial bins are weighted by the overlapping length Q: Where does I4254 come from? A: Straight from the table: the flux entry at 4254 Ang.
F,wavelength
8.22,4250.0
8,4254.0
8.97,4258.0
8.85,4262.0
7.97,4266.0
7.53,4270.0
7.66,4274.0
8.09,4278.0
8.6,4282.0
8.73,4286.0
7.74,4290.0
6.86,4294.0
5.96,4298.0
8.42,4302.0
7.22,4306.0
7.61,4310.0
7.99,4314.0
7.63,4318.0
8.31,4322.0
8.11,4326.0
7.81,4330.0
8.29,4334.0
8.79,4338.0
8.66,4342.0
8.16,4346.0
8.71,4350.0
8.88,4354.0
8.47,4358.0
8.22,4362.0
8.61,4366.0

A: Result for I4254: 8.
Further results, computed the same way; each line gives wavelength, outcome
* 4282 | 8.6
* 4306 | 7.22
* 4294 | 6.86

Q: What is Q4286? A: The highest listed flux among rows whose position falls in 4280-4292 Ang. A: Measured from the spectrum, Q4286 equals 8.73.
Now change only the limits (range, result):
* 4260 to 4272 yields 8.85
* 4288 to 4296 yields 7.74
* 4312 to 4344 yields 8.79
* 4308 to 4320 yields 7.99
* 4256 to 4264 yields 8.97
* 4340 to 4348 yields 8.66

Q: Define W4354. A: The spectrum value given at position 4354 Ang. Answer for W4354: 8.88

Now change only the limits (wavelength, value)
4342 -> 8.66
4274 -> 7.66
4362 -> 8.22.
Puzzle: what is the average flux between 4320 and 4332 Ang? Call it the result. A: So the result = 8.08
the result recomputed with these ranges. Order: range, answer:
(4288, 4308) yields 7.24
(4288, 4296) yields 7.3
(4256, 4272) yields 8.33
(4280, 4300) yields 7.58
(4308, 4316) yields 7.8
